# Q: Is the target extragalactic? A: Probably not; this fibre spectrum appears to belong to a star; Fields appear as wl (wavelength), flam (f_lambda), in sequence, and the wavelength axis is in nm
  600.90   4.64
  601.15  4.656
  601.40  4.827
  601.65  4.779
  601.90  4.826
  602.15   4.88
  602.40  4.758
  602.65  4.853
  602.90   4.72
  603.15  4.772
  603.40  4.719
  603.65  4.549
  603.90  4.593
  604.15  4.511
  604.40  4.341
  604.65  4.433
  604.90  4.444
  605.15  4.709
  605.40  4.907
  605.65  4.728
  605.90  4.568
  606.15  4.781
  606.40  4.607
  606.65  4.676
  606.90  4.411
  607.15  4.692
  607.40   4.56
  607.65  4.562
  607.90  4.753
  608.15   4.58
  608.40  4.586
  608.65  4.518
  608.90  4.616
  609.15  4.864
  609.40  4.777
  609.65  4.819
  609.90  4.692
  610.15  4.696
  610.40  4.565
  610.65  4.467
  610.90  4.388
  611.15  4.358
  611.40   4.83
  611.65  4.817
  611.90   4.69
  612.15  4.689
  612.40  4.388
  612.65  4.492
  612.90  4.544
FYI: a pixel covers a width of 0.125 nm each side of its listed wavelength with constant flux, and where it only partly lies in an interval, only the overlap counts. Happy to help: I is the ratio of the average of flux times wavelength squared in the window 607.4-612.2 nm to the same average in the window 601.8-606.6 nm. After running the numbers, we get 1.0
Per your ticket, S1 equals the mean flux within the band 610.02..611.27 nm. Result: 4.5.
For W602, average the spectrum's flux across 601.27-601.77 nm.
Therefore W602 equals 4.8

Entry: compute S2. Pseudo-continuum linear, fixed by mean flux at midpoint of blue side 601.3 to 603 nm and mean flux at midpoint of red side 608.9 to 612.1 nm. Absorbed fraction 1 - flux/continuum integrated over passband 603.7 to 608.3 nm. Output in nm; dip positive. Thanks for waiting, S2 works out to 0.13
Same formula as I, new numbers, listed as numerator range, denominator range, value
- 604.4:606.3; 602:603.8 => 0.98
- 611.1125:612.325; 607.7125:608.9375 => 1.03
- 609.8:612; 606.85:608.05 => 1.01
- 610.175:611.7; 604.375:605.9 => 1.01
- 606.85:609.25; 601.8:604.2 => 0.99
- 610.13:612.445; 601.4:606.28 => 1.01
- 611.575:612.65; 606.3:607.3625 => 1.02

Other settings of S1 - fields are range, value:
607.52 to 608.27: 4.63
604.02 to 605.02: 4.43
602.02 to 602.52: 4.82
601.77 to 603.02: 4.81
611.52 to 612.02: 4.75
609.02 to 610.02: 4.79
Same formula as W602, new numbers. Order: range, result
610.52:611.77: 4.57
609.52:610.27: 4.74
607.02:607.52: 4.62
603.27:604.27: 4.59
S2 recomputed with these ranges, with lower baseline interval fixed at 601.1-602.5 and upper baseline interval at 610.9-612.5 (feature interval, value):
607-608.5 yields 0.02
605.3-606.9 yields 0.01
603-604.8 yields 0.07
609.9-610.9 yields 0.02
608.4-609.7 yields -0.01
